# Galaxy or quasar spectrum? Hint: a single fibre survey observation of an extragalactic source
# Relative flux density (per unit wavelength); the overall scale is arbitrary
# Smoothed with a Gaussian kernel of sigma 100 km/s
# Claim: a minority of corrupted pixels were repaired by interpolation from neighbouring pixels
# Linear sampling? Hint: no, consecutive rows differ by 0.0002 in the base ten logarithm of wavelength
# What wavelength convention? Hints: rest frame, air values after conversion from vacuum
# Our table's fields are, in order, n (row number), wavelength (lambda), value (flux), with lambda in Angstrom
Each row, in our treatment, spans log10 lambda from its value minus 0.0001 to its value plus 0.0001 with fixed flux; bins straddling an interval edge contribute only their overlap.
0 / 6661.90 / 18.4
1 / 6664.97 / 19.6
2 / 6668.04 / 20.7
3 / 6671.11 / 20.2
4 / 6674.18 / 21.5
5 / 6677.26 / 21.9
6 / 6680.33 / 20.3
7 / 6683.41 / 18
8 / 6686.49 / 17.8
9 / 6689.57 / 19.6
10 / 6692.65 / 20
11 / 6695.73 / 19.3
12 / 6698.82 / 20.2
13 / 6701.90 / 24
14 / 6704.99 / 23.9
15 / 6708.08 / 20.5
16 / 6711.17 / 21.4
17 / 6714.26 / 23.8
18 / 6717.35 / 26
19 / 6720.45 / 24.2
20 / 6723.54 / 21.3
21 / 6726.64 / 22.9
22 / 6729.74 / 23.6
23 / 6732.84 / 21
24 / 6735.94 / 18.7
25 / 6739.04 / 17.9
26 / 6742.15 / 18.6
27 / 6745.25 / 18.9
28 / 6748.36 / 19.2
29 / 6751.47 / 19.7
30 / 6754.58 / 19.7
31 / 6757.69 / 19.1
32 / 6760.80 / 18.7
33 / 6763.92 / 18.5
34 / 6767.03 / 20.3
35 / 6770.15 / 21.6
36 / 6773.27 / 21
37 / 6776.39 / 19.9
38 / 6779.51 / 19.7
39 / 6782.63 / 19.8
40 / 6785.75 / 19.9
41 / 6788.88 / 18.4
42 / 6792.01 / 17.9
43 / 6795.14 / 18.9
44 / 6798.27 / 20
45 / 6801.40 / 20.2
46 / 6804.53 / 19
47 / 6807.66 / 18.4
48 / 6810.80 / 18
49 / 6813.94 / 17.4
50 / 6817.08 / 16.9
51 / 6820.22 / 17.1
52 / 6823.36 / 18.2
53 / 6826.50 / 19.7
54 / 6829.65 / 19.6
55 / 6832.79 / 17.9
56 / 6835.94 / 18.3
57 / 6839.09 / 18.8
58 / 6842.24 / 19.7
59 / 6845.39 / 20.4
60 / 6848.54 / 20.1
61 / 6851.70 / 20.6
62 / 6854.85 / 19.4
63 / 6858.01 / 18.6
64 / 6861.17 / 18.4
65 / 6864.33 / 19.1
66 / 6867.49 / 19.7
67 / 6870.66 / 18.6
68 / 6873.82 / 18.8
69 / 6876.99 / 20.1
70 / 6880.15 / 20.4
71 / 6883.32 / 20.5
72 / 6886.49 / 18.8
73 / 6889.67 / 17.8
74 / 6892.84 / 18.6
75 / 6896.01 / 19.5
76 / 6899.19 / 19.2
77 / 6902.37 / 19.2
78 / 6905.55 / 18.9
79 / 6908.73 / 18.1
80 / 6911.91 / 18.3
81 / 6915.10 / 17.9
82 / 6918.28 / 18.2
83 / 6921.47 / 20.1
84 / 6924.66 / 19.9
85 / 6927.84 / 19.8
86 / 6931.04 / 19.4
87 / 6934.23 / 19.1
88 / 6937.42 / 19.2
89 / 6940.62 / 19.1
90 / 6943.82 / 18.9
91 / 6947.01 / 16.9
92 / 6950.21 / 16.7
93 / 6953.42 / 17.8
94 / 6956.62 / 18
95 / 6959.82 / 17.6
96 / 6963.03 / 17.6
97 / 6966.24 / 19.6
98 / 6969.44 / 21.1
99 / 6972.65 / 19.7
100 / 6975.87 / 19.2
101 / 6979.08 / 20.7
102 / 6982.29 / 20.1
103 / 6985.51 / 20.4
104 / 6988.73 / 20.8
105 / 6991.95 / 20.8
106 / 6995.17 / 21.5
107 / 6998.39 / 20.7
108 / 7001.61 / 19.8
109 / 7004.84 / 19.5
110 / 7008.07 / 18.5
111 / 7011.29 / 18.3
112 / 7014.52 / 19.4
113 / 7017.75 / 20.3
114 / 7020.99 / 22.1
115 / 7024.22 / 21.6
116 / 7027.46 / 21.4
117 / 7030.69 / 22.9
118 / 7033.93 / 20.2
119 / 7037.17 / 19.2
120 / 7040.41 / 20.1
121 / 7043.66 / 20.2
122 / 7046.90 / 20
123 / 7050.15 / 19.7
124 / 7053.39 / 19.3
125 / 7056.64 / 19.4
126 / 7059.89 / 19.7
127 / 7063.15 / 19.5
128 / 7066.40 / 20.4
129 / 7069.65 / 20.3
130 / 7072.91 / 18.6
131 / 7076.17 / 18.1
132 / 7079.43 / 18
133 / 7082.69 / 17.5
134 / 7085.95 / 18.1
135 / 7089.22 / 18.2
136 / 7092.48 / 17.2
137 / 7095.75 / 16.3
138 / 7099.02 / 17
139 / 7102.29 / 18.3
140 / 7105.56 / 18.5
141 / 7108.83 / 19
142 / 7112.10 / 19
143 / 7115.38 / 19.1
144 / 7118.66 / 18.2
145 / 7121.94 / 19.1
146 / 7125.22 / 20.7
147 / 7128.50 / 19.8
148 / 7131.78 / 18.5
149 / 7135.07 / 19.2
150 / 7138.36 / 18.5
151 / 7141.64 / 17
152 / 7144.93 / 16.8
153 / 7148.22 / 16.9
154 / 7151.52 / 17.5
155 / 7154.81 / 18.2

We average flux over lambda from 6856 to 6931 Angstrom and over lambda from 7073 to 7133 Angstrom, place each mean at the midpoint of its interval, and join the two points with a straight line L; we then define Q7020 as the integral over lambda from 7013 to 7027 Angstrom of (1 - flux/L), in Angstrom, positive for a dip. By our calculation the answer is -1.7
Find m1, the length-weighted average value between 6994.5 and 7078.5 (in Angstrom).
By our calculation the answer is 20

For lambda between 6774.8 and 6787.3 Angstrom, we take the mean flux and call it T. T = 19.8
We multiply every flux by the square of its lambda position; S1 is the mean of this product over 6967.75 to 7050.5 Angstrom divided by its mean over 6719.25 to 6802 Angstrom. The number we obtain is 1.09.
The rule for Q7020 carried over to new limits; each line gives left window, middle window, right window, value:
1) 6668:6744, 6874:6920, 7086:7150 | 1.92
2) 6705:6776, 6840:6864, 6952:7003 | 0.88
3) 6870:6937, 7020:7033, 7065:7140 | -2.15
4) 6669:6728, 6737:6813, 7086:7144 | 5.72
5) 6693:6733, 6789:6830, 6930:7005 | 5.29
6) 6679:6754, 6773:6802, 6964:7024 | 1.66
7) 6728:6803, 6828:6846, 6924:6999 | 0.44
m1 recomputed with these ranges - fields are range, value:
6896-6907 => 19.1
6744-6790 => 19.6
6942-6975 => 18.4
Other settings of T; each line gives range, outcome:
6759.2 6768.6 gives 19.2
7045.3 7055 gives 19.7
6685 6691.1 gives 18.7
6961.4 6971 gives 19.4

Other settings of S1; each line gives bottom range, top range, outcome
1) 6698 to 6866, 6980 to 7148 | 1.05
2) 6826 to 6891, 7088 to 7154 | 1.02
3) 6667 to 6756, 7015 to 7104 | 1.03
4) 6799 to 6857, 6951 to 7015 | 1.08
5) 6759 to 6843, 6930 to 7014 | 1.07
